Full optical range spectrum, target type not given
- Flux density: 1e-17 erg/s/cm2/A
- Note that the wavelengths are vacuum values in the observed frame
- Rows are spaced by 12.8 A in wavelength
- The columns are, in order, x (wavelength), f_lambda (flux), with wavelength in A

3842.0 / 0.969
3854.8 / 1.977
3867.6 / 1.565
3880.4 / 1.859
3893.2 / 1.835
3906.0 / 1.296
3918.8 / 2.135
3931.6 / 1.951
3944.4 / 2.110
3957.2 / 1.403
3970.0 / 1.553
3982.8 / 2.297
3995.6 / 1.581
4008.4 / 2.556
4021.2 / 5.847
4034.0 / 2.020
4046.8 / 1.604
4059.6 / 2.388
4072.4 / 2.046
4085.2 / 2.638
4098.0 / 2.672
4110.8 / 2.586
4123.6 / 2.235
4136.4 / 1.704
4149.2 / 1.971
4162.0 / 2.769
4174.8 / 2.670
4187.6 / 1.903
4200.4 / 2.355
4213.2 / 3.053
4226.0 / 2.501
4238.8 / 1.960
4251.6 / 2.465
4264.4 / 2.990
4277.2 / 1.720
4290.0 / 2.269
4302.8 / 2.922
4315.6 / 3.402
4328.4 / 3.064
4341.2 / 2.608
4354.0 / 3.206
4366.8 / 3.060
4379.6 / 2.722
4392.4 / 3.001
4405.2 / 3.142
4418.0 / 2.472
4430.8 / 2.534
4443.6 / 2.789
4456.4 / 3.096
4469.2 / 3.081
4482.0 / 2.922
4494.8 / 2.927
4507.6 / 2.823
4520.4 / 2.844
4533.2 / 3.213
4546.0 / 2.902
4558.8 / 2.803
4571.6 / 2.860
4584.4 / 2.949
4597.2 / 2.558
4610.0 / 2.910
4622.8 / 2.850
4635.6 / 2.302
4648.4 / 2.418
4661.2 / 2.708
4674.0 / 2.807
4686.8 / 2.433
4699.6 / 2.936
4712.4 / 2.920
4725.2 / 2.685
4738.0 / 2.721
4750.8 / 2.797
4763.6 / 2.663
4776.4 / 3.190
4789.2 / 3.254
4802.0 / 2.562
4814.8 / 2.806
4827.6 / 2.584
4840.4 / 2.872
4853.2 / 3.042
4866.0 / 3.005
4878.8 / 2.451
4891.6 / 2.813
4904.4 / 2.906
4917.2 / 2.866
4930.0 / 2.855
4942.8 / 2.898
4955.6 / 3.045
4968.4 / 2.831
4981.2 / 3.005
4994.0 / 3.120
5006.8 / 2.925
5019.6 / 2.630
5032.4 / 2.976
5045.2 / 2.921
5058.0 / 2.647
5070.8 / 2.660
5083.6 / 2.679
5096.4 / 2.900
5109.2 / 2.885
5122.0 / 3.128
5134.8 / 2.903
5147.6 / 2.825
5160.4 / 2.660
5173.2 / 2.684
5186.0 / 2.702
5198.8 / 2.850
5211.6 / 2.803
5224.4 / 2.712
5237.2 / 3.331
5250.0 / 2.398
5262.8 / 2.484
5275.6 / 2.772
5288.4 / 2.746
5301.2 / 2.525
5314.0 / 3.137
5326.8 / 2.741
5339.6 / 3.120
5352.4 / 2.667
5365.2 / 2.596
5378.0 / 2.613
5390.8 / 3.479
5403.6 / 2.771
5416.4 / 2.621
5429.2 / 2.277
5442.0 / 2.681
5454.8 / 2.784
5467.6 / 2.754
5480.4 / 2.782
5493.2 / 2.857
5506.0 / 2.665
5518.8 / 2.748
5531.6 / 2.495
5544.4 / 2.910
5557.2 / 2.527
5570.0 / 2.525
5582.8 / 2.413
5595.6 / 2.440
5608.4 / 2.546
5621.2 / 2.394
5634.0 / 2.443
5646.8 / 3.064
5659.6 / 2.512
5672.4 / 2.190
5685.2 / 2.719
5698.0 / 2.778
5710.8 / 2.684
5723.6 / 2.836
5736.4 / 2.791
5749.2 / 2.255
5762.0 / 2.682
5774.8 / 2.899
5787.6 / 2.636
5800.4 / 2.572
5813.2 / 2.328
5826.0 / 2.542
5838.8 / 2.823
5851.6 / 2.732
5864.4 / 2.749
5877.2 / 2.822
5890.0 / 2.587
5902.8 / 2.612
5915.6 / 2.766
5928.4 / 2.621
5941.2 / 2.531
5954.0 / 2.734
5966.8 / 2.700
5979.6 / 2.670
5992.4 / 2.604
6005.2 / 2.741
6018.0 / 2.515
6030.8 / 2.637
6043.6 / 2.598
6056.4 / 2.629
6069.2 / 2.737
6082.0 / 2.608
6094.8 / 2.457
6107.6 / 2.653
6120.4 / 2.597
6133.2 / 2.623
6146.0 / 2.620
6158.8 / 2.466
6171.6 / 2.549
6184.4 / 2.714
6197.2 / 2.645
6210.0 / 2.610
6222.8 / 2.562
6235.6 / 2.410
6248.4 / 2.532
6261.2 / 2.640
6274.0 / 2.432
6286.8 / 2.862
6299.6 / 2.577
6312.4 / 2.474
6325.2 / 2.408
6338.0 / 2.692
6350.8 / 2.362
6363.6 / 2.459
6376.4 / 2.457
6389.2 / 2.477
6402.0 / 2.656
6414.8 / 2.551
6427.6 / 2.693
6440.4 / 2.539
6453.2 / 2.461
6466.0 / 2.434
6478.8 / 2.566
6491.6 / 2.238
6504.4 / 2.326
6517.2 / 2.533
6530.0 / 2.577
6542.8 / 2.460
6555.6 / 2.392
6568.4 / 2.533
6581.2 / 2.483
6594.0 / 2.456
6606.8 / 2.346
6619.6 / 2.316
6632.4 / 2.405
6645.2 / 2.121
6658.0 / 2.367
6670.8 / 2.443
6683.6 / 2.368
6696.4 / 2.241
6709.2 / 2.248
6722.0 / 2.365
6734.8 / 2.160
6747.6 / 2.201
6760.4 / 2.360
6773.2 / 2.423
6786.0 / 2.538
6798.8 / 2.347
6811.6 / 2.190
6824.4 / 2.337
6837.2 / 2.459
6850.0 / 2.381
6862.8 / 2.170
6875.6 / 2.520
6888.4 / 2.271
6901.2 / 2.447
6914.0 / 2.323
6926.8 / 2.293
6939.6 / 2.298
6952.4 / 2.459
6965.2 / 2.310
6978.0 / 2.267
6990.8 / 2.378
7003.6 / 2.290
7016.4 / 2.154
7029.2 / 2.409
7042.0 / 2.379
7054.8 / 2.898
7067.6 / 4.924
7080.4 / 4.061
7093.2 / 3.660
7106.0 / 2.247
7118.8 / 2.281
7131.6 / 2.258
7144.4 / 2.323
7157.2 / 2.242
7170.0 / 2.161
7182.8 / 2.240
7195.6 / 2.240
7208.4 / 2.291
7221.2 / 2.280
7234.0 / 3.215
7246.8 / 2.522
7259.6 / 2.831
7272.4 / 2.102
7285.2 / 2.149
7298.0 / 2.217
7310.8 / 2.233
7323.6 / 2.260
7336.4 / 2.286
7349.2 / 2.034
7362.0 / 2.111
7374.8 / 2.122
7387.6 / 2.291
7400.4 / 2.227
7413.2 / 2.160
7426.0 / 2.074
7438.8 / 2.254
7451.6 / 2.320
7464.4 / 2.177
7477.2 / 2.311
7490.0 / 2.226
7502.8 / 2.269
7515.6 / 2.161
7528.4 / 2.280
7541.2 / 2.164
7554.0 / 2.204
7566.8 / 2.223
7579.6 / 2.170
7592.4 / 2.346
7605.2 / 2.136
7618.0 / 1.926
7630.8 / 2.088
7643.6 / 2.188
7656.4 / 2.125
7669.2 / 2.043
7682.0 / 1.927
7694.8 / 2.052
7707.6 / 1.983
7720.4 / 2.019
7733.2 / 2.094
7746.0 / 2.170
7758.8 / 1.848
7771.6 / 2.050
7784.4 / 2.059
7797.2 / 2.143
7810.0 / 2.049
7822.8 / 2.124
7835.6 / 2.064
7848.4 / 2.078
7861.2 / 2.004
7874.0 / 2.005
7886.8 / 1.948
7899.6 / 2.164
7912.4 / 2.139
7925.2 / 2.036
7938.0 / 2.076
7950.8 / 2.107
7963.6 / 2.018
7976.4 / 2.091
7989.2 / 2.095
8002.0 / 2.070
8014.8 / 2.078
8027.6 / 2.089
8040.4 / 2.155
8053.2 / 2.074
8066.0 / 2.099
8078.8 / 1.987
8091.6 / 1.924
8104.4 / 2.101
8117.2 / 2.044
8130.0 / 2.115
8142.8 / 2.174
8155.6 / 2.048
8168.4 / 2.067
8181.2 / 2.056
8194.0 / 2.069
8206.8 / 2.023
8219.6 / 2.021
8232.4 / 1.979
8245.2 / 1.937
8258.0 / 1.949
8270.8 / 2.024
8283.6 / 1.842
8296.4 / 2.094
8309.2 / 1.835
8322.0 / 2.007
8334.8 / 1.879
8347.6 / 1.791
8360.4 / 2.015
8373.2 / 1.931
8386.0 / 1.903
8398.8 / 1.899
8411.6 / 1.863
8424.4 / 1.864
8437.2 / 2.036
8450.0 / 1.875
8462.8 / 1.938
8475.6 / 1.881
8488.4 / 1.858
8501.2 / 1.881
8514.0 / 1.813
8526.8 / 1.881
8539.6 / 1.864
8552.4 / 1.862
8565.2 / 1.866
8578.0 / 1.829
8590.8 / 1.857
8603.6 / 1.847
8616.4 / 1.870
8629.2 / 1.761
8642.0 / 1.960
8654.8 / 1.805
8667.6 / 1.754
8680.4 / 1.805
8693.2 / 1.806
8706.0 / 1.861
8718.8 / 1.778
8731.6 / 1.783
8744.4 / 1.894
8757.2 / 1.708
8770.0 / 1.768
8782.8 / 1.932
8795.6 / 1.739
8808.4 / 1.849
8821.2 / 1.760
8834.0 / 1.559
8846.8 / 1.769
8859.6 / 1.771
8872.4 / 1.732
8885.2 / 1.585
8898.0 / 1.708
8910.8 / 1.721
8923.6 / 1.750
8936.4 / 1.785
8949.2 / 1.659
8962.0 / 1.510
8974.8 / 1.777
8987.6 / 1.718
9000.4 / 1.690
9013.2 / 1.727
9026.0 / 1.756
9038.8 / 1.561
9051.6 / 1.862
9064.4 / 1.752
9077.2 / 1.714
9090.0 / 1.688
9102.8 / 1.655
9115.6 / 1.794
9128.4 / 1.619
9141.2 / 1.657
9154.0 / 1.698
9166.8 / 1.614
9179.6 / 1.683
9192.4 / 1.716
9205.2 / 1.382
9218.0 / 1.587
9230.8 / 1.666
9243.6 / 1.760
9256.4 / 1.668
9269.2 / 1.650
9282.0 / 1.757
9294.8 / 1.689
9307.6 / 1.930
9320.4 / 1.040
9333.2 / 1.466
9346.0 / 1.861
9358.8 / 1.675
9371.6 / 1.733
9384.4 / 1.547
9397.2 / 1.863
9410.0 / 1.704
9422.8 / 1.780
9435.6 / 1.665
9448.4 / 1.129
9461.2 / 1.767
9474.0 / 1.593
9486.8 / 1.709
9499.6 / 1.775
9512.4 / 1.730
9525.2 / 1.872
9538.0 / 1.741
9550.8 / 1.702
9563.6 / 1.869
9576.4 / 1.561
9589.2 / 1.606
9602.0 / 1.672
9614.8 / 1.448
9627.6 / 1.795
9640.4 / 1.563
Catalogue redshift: 0.08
